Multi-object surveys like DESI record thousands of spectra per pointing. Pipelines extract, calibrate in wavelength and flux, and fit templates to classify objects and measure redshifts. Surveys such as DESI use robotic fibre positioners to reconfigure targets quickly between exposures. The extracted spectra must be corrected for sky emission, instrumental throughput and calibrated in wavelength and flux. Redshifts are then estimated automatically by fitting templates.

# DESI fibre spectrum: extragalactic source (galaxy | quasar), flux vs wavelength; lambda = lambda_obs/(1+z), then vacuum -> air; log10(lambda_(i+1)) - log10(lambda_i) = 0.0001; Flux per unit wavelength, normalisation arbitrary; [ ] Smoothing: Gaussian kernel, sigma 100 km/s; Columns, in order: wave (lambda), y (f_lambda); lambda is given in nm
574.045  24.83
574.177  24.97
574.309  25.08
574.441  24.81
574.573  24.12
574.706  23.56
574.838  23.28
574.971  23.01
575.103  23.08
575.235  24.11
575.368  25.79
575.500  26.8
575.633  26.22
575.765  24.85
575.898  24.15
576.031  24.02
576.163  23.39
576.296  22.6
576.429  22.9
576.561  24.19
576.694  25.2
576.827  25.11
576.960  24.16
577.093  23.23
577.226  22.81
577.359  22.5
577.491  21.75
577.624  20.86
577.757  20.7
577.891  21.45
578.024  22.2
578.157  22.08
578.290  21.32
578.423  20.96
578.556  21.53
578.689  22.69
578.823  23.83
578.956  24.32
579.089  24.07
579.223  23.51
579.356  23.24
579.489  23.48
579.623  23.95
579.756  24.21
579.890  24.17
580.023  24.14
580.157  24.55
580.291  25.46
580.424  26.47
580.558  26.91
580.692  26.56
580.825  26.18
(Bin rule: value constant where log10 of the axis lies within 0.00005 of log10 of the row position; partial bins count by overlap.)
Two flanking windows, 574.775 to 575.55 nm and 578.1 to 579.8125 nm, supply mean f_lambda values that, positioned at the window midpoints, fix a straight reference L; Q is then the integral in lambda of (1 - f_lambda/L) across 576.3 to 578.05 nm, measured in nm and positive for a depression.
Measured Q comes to 0.06 nm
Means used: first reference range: 24.3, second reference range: 23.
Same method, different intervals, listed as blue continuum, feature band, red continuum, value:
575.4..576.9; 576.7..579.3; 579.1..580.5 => 0.19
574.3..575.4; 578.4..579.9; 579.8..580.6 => 0.10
